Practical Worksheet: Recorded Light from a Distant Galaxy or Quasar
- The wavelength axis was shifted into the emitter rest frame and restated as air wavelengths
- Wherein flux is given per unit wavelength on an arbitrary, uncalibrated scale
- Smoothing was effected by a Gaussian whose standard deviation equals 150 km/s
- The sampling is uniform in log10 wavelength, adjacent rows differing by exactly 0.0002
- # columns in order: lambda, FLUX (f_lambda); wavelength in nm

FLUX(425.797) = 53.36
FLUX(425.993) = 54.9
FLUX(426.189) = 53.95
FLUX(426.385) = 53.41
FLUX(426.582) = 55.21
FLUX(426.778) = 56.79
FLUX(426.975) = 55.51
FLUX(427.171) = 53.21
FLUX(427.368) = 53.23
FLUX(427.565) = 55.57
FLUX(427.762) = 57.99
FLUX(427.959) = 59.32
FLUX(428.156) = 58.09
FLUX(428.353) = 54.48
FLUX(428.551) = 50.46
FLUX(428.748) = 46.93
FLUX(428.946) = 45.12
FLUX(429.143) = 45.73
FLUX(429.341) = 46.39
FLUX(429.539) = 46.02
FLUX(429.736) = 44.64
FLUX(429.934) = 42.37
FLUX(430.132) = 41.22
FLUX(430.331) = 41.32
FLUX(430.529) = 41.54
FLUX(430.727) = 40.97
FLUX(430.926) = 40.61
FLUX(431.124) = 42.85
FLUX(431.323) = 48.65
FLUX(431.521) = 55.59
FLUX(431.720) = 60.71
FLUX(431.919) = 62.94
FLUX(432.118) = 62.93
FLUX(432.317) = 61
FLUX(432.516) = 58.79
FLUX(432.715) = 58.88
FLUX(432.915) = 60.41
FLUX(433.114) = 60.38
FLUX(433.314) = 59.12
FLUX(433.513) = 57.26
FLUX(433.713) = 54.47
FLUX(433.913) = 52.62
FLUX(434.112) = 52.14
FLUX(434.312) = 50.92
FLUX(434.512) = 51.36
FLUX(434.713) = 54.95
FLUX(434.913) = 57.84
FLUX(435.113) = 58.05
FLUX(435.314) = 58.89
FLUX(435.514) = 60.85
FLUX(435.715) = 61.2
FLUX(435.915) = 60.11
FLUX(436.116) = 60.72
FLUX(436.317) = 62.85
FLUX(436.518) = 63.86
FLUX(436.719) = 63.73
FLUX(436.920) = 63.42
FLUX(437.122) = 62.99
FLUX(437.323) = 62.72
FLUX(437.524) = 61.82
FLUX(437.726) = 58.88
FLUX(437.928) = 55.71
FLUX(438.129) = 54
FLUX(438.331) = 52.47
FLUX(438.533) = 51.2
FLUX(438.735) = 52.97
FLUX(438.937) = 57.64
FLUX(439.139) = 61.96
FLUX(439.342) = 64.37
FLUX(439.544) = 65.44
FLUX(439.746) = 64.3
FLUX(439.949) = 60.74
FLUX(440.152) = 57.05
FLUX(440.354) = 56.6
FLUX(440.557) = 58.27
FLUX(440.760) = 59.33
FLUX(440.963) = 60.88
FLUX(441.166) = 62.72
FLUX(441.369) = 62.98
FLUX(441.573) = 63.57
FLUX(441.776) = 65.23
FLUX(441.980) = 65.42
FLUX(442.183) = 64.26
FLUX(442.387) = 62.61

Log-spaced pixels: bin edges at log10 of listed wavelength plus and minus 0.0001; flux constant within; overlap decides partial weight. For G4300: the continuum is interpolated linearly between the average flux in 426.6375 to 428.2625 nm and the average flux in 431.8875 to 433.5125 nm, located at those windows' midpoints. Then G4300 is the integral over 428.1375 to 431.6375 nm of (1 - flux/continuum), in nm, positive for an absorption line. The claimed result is 0.722 nm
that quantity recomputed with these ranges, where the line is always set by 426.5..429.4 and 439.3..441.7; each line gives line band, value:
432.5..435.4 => 0.03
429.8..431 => 0.29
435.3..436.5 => -0.06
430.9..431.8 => 0.08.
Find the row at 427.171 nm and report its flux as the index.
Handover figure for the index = 53.21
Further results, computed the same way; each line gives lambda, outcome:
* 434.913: 57.84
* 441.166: 62.72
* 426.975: 55.51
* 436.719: 63.73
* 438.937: 57.64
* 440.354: 56.6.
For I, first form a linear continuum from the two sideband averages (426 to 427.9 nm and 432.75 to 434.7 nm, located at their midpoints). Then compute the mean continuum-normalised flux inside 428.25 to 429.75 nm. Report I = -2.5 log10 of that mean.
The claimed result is 0.16 mag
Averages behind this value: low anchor 55.1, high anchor 55.5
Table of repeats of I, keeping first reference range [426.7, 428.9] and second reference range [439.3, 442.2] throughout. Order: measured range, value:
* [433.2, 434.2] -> 0.05 mag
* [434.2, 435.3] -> 0.07 mag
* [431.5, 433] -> -0.06 mag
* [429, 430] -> 0.22 mag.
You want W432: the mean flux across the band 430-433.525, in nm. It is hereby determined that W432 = 52.9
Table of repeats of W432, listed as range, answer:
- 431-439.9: 58.2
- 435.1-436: 60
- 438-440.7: 58.2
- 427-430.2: 50.3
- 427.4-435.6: 52.7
